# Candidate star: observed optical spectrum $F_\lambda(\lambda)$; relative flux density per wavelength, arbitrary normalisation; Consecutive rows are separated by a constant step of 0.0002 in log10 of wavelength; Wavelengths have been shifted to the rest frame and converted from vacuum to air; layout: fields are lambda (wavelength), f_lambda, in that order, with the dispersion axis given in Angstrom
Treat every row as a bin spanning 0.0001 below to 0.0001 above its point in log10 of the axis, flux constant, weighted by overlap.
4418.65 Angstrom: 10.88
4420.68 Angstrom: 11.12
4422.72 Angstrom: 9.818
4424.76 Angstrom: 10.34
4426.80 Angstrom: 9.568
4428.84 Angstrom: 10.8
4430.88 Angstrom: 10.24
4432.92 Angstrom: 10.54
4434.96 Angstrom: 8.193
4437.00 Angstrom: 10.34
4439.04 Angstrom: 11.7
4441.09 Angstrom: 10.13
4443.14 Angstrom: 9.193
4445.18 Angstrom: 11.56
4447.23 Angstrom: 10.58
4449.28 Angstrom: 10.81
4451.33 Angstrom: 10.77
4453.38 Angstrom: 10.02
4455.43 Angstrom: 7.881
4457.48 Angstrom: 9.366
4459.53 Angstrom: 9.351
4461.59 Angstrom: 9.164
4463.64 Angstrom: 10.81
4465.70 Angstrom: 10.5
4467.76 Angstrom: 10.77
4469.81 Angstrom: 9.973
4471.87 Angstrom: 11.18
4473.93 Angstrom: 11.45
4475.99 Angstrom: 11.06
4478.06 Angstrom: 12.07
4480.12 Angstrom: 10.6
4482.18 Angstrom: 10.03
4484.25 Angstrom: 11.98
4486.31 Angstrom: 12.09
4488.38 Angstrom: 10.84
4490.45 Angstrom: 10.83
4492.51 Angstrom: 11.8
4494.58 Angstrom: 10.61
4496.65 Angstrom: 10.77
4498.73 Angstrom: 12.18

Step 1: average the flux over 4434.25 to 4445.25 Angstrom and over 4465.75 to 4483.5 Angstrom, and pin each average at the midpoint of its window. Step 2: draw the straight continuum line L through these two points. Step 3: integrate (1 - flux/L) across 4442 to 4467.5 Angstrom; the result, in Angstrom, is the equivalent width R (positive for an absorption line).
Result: 1.0 Angstrom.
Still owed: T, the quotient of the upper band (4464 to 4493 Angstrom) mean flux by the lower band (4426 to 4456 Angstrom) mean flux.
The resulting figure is 1.1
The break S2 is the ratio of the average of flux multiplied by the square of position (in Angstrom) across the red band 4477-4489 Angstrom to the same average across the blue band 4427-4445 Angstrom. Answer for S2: 1.1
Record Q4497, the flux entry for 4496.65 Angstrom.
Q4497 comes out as 10.77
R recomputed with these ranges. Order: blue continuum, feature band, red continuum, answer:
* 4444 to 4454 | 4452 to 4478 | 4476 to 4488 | 1.92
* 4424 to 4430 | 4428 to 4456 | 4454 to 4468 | -0.74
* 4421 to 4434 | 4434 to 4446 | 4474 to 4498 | 0.32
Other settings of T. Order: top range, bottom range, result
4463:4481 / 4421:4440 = 1.07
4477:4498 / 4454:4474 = 1.12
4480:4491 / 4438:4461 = 1.10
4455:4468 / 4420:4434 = 0.94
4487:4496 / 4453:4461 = 1.22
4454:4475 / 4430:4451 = 0.97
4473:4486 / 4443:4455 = 1.08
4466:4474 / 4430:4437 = 1.10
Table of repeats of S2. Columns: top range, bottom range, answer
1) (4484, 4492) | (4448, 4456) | 1.16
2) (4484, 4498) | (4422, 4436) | 1.17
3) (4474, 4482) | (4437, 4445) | 1.08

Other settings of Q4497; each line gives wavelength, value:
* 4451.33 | 10.77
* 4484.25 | 11.98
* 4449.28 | 10.81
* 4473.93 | 11.45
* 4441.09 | 10.13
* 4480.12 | 10.6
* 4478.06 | 12.07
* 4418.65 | 10.88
